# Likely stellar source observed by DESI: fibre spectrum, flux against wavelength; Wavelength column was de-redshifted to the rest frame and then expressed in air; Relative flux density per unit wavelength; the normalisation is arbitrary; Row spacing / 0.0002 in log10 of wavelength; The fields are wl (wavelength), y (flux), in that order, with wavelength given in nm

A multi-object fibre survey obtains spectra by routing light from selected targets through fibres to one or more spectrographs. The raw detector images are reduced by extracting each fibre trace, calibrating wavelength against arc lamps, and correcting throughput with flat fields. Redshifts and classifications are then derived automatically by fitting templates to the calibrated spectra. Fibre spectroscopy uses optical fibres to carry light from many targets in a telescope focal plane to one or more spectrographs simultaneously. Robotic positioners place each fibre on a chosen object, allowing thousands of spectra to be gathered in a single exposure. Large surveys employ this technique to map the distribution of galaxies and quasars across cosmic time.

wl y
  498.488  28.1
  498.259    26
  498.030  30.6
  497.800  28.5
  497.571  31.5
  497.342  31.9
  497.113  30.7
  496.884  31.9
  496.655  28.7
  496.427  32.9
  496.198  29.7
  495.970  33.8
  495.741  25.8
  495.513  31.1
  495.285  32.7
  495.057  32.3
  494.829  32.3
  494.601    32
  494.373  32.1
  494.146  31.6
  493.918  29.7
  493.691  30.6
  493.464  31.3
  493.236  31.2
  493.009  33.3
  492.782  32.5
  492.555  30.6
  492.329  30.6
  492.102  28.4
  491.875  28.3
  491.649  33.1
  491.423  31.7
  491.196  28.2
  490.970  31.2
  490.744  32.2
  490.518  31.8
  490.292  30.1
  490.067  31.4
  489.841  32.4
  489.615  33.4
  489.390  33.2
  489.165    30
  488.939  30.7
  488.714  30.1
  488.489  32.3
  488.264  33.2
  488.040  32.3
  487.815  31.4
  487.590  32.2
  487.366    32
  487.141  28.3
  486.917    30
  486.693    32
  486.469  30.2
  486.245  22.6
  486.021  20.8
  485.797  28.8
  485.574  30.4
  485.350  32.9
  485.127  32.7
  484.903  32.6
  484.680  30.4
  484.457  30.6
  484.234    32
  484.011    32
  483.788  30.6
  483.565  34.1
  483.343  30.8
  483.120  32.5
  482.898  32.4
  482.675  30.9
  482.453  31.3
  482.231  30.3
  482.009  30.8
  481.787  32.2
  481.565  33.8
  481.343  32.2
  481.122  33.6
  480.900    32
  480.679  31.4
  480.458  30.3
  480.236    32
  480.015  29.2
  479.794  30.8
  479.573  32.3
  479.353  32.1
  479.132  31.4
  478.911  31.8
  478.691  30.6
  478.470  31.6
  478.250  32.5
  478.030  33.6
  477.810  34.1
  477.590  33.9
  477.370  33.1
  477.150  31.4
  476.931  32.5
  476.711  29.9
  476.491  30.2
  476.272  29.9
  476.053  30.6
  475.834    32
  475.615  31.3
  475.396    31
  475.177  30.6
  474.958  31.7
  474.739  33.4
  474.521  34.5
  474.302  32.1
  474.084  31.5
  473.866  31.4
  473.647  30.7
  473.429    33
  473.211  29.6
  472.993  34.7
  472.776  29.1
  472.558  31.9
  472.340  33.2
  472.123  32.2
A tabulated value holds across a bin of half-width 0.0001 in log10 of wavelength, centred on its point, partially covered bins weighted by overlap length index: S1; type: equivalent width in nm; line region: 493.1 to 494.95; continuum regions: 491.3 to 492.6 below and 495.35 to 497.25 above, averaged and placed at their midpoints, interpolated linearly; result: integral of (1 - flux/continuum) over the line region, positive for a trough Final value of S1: -0.05 nm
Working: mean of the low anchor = 30.4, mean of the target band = 31.4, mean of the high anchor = 30.6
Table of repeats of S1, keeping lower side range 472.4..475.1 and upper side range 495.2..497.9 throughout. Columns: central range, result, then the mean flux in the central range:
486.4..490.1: -0.04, 31.5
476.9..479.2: -0.05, 32.4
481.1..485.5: -0.06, 31.9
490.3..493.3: 0.00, 31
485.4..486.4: 0.16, 26.3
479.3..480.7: 0.02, 31.1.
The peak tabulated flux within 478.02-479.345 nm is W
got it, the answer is 33.6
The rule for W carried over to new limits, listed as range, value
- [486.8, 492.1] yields 33.4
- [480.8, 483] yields 33.8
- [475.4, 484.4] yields 34.1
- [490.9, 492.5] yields 33.1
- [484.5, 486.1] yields 32.9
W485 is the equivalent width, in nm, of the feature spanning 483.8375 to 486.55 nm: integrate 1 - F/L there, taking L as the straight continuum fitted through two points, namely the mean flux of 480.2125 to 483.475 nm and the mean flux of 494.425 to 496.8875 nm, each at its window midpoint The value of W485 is 0.168 nm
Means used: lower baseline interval 31.8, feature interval 29.7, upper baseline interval 31.2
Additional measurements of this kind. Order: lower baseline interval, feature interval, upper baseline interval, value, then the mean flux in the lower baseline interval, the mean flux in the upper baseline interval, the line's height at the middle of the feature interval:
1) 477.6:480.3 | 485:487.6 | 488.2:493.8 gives 0.18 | 31.9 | 31.3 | 31.5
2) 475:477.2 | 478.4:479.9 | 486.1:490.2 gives -0.03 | 31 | 30.9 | 30.9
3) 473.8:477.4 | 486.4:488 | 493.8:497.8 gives 0.02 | 31.6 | 31.1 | 31.3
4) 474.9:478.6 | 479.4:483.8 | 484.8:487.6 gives -0.16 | 31.8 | 29.6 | 30.6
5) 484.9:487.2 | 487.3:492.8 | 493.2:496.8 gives -0.24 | 29.1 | 31.1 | 30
